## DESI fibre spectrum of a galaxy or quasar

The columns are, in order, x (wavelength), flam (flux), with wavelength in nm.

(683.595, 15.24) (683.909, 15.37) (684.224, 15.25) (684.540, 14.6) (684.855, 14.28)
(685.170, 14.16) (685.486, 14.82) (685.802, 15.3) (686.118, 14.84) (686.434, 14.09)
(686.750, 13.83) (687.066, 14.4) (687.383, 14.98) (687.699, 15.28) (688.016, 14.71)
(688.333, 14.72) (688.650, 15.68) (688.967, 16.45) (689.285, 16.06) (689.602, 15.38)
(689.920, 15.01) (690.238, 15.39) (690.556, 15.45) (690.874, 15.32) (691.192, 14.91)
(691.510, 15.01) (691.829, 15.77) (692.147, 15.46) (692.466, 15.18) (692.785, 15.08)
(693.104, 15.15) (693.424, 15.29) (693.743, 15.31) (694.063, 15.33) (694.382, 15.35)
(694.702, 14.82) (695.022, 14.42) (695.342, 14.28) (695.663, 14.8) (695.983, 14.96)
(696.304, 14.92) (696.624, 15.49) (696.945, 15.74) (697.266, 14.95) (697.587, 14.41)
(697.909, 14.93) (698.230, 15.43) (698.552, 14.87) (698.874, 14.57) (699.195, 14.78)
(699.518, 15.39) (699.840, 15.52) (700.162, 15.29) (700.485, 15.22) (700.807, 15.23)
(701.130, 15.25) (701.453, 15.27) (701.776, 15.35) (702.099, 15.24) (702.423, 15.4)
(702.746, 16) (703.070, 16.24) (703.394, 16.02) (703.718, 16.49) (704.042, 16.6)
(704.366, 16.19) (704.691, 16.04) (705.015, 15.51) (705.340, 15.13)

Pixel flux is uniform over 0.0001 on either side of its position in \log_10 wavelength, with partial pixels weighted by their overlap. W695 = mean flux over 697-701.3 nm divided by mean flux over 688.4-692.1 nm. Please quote 0.97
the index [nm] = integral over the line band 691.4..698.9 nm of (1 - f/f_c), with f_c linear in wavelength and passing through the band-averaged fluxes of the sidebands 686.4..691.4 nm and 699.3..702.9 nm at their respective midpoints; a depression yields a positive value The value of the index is 0.09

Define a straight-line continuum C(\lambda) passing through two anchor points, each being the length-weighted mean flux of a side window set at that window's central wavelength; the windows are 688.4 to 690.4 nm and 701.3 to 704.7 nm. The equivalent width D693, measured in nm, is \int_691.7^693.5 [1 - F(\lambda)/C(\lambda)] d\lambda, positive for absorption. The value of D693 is 0.04 nm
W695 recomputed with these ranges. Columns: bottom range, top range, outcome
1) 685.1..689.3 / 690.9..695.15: 1.02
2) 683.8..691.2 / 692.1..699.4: 1.00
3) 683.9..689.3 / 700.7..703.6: 1.05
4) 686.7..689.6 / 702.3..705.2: 1.06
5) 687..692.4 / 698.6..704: 1.01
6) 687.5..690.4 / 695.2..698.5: 0.97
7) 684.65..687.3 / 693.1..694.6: 1.06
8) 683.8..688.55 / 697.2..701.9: 1.03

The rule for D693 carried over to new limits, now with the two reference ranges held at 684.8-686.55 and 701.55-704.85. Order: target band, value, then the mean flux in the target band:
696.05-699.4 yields 0.11 nm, 15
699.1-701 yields 0.05 nm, 15.3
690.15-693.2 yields -0.04 nm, 15.3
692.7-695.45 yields 0.04 nm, 15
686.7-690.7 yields -0.10 nm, 15.2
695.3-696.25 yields 0.04 nm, 14.7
